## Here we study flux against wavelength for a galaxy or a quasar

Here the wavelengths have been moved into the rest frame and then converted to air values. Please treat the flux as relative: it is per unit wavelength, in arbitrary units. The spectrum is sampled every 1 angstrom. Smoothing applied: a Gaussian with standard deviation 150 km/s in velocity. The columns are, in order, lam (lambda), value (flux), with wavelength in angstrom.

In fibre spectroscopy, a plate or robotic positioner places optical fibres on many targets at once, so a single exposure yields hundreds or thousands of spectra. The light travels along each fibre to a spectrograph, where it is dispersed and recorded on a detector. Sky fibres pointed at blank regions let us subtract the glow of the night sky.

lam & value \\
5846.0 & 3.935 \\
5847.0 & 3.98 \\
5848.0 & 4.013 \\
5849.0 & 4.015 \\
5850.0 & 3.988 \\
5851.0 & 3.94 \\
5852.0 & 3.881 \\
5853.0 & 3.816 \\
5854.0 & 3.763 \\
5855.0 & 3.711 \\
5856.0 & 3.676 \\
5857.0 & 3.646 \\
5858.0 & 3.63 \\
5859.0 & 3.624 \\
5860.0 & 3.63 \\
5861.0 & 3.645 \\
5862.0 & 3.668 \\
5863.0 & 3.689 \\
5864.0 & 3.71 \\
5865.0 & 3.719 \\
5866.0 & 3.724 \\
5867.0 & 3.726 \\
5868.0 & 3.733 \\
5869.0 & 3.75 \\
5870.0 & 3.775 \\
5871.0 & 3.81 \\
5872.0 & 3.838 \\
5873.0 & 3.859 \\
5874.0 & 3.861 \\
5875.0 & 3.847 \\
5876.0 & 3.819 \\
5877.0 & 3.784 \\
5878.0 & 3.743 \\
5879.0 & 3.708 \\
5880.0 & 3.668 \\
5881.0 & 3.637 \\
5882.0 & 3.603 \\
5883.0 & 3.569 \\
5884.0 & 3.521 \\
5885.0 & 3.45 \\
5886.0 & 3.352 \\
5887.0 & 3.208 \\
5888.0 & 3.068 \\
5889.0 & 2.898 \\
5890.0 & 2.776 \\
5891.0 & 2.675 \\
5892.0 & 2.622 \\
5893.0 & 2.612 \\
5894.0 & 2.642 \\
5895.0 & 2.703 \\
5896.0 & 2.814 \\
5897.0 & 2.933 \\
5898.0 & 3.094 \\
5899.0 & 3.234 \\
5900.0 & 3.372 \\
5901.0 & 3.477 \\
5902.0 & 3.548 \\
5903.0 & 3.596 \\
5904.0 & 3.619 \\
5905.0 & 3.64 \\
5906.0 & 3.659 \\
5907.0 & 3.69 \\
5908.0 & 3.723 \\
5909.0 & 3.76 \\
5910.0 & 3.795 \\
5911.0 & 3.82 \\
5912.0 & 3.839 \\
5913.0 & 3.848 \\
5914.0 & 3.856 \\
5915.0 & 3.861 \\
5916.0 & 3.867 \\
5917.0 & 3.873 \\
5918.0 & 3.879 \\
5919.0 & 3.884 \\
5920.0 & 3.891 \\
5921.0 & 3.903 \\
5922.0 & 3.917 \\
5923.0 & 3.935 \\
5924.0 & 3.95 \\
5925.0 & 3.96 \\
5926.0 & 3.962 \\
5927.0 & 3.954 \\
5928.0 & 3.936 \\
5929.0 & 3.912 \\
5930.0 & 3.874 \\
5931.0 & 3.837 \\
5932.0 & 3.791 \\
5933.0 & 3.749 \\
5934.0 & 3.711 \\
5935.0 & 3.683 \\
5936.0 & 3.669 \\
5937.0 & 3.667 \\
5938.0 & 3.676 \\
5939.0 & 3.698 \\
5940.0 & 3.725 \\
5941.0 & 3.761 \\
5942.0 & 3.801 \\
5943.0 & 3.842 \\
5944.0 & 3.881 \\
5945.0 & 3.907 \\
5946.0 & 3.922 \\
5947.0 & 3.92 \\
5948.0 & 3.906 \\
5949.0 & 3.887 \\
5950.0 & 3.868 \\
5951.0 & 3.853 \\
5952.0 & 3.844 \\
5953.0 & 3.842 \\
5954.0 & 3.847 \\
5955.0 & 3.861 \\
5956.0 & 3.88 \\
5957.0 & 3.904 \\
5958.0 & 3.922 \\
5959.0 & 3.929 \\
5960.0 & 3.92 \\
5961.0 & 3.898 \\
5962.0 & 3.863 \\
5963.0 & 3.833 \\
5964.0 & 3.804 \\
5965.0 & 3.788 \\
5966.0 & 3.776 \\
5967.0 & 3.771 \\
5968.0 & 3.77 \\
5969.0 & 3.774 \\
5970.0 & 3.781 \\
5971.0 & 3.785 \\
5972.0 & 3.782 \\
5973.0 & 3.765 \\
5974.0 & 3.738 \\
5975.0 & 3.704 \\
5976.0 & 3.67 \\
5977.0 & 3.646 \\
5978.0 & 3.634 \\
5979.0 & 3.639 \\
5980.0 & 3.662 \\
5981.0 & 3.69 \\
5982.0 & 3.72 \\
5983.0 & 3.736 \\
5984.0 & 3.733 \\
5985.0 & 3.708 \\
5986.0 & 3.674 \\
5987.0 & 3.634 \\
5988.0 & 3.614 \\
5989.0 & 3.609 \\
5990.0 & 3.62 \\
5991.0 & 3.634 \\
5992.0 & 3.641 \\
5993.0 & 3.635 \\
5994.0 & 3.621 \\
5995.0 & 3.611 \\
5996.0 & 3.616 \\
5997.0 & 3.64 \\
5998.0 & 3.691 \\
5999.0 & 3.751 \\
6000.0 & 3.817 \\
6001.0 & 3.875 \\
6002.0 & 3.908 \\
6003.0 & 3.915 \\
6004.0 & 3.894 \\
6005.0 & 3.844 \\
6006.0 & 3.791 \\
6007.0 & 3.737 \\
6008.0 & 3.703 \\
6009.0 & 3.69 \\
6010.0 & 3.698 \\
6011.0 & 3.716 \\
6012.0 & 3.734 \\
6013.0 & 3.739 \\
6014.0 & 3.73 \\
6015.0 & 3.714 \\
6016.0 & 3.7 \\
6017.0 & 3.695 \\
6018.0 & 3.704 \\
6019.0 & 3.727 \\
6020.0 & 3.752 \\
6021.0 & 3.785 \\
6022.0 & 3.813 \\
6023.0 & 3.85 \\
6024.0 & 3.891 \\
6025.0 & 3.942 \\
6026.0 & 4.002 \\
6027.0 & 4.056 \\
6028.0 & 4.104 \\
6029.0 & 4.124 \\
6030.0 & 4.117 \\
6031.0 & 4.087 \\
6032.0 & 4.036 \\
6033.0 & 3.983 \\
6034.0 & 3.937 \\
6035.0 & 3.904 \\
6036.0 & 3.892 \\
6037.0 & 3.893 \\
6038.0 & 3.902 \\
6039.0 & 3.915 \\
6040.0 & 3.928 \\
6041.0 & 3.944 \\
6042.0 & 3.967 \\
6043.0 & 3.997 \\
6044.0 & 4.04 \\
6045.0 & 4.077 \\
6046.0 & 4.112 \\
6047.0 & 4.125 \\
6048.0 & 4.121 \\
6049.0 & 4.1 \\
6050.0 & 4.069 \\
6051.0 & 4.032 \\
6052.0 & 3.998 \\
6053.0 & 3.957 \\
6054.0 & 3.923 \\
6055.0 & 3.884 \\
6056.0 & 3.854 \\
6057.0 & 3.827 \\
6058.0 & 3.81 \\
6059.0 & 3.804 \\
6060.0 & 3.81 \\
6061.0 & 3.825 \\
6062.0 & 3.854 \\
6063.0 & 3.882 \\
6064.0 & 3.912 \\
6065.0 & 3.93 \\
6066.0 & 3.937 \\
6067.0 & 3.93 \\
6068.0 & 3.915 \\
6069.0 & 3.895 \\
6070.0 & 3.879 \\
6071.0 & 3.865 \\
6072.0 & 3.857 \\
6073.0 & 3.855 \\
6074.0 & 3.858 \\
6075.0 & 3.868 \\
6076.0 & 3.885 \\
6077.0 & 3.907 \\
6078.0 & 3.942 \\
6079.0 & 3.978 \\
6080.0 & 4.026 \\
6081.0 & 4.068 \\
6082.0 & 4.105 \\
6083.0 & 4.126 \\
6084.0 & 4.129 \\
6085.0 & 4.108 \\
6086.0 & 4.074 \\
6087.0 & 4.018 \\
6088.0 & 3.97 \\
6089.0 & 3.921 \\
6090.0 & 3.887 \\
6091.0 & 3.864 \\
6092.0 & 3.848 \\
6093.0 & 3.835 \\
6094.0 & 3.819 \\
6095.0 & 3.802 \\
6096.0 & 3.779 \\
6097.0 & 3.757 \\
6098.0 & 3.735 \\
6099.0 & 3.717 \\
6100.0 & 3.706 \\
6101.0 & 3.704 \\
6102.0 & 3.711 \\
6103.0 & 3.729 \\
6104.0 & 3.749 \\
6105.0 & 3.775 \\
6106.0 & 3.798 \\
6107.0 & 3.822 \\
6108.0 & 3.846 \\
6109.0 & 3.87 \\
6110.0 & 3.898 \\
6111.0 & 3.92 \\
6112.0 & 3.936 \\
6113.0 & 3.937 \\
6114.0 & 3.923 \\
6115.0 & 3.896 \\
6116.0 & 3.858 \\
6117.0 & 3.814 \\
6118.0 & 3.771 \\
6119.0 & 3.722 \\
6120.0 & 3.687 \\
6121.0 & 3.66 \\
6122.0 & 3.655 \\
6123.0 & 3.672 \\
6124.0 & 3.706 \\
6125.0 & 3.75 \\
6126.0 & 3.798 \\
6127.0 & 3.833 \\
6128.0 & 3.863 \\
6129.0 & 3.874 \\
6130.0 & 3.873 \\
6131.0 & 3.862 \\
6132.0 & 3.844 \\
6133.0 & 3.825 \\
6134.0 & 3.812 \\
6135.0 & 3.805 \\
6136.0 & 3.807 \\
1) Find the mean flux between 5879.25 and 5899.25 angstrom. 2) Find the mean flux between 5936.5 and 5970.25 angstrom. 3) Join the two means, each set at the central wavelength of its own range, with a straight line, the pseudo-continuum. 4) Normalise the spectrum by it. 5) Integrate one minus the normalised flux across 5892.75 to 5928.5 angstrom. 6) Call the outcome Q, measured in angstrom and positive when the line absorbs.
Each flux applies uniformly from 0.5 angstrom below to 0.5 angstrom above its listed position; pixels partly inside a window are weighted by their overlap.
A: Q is -2.8 angstrom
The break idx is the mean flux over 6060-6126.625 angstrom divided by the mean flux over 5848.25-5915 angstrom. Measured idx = 1.09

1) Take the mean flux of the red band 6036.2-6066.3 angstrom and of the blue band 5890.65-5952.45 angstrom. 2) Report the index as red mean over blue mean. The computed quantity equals 1.1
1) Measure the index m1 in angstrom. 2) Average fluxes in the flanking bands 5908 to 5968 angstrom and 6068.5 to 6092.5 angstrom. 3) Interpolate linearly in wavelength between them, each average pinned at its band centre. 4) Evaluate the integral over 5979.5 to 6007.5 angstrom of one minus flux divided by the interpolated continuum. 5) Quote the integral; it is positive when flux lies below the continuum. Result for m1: 1.2 angstrom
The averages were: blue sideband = 3.84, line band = 3.72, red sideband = 3.96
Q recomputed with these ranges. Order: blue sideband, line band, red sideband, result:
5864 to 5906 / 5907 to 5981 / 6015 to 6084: -4.44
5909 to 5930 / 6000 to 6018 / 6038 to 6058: 0.85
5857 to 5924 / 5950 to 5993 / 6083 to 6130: -1.15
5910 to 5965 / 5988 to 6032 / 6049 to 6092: 1.21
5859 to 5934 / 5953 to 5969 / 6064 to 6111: -0.66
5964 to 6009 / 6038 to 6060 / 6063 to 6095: -0.58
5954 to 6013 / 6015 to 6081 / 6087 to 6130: -2.55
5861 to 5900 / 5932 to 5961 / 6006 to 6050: -1.52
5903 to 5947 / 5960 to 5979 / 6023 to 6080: 0.47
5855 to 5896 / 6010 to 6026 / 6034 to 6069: 0.35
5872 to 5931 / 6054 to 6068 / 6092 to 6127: -0.50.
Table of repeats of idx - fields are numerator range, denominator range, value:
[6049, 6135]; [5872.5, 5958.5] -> 1.06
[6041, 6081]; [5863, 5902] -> 1.16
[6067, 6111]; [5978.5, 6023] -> 1.04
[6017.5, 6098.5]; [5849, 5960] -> 1.07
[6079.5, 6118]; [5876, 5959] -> 1.07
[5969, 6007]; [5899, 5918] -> 1.00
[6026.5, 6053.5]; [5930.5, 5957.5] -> 1.05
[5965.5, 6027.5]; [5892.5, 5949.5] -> 1.02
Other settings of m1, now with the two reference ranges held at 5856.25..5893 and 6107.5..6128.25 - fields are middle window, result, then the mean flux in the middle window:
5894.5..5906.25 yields 0.9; 3.3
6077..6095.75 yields -1.0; 3.97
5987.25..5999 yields 0.1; 3.64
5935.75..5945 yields -0.4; 3.76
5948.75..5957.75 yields -0.6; 3.87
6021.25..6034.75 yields -1.0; 3.99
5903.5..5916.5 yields -0.7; 3.77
